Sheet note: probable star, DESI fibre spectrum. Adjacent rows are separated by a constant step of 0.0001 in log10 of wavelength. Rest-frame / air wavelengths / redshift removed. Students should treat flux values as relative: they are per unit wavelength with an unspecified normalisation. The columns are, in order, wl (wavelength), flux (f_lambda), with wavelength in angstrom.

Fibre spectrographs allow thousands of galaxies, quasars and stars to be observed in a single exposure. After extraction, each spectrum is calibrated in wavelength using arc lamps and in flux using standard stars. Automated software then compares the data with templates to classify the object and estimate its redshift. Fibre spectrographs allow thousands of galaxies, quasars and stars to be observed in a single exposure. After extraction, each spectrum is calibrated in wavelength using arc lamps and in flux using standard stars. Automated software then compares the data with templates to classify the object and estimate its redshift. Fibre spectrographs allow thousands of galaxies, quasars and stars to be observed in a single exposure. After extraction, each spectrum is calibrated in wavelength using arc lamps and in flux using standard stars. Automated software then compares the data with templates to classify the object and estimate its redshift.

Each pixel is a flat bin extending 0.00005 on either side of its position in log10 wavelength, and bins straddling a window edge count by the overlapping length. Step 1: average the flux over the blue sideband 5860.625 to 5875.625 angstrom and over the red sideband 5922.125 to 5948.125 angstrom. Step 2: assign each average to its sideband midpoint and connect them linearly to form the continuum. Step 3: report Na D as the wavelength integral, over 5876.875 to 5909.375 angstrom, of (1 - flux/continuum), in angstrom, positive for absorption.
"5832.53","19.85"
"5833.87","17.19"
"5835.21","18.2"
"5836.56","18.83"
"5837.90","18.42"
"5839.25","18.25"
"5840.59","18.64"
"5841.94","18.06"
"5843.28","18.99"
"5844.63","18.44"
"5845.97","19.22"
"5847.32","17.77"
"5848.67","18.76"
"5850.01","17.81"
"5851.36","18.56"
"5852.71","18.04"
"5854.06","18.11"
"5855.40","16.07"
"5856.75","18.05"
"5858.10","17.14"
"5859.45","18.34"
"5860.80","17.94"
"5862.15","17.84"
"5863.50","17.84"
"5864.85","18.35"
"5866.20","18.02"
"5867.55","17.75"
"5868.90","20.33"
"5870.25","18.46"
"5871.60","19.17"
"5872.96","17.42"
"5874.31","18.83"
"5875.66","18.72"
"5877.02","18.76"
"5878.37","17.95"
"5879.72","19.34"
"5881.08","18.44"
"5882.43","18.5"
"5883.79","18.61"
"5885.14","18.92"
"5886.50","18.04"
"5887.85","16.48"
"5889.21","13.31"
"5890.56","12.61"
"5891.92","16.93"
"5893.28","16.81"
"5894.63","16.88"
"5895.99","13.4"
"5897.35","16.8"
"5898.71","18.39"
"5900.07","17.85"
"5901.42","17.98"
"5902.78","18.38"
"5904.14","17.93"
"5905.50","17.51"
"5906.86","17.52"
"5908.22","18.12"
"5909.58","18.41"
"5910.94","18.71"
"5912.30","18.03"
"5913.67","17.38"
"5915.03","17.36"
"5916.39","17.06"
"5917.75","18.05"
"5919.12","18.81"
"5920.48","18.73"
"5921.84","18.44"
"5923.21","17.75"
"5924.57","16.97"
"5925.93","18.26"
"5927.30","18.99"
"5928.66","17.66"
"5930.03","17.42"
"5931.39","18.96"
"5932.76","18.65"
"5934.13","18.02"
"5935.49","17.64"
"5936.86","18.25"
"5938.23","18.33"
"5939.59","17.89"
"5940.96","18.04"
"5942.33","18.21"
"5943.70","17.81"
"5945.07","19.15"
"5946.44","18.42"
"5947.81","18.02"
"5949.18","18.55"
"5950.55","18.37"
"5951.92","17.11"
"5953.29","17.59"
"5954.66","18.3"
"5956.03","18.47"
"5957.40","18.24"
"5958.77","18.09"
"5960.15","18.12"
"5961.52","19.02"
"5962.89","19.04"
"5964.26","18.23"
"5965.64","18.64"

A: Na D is 1.8 angstrom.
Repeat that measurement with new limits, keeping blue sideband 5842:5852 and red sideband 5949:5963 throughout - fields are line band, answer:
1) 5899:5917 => 0.45 angstrom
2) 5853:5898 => 2.04 angstrom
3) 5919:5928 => 0.03 angstrom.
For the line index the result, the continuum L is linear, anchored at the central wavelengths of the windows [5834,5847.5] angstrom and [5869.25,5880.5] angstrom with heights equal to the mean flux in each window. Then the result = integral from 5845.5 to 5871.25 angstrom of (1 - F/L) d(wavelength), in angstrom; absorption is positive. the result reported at 0.6 angstrom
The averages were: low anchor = 18.5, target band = 18.1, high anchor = 18.6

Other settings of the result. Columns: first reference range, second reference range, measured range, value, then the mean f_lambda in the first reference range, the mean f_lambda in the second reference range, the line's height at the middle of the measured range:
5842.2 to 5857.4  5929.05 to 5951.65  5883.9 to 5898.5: 1.6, 18.2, 18.2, 18.2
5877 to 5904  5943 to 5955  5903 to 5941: -0.7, 17.2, 18.1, 17.7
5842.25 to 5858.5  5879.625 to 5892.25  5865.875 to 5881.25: -1.1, 18.1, 17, 17.4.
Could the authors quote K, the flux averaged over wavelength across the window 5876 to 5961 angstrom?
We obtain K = 17.8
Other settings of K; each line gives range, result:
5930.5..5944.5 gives 18.2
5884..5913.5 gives 17.1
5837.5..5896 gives 17.9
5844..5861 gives 18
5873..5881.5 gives 18.6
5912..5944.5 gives 18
